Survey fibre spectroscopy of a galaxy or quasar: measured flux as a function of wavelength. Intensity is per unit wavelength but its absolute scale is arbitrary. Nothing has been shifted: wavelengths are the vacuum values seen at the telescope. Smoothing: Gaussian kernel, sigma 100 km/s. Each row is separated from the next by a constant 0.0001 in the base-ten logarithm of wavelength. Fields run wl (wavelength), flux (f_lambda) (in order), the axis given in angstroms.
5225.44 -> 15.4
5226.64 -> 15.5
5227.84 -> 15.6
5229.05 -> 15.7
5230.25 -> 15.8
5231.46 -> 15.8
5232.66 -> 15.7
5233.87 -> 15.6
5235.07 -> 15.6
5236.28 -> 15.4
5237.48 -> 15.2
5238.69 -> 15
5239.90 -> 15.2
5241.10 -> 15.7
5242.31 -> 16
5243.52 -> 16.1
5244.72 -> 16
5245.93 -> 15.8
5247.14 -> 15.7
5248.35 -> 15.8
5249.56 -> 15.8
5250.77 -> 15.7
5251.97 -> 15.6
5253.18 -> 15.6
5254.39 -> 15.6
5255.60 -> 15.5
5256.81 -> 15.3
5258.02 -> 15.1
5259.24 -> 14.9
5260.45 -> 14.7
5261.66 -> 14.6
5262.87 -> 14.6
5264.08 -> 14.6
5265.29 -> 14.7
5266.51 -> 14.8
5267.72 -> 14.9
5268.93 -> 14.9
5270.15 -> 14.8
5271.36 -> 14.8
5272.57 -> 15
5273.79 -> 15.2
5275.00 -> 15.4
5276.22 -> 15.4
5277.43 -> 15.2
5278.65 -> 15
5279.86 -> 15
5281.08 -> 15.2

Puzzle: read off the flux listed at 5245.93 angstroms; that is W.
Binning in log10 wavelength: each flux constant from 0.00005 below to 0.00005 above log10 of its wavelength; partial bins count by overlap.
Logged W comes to 15.8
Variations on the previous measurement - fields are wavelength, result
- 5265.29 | 14.7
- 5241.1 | 15.7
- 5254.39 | 15.6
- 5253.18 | 15.6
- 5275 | 15.4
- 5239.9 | 15.2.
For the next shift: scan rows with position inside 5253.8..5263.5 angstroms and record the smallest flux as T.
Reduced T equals 14.6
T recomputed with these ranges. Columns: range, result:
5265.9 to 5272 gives 14.8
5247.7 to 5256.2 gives 15.5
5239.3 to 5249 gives 15.2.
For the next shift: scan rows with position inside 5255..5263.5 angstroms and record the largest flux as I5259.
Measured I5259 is 15.5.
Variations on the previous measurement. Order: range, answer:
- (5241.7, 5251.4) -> 16.1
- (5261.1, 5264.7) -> 14.6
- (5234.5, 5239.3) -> 15.6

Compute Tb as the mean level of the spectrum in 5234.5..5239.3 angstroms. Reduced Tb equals 15.3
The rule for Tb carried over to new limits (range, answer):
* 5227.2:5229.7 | 15.7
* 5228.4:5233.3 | 15.7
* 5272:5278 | 15.2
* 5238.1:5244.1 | 15.6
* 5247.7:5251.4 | 15.8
